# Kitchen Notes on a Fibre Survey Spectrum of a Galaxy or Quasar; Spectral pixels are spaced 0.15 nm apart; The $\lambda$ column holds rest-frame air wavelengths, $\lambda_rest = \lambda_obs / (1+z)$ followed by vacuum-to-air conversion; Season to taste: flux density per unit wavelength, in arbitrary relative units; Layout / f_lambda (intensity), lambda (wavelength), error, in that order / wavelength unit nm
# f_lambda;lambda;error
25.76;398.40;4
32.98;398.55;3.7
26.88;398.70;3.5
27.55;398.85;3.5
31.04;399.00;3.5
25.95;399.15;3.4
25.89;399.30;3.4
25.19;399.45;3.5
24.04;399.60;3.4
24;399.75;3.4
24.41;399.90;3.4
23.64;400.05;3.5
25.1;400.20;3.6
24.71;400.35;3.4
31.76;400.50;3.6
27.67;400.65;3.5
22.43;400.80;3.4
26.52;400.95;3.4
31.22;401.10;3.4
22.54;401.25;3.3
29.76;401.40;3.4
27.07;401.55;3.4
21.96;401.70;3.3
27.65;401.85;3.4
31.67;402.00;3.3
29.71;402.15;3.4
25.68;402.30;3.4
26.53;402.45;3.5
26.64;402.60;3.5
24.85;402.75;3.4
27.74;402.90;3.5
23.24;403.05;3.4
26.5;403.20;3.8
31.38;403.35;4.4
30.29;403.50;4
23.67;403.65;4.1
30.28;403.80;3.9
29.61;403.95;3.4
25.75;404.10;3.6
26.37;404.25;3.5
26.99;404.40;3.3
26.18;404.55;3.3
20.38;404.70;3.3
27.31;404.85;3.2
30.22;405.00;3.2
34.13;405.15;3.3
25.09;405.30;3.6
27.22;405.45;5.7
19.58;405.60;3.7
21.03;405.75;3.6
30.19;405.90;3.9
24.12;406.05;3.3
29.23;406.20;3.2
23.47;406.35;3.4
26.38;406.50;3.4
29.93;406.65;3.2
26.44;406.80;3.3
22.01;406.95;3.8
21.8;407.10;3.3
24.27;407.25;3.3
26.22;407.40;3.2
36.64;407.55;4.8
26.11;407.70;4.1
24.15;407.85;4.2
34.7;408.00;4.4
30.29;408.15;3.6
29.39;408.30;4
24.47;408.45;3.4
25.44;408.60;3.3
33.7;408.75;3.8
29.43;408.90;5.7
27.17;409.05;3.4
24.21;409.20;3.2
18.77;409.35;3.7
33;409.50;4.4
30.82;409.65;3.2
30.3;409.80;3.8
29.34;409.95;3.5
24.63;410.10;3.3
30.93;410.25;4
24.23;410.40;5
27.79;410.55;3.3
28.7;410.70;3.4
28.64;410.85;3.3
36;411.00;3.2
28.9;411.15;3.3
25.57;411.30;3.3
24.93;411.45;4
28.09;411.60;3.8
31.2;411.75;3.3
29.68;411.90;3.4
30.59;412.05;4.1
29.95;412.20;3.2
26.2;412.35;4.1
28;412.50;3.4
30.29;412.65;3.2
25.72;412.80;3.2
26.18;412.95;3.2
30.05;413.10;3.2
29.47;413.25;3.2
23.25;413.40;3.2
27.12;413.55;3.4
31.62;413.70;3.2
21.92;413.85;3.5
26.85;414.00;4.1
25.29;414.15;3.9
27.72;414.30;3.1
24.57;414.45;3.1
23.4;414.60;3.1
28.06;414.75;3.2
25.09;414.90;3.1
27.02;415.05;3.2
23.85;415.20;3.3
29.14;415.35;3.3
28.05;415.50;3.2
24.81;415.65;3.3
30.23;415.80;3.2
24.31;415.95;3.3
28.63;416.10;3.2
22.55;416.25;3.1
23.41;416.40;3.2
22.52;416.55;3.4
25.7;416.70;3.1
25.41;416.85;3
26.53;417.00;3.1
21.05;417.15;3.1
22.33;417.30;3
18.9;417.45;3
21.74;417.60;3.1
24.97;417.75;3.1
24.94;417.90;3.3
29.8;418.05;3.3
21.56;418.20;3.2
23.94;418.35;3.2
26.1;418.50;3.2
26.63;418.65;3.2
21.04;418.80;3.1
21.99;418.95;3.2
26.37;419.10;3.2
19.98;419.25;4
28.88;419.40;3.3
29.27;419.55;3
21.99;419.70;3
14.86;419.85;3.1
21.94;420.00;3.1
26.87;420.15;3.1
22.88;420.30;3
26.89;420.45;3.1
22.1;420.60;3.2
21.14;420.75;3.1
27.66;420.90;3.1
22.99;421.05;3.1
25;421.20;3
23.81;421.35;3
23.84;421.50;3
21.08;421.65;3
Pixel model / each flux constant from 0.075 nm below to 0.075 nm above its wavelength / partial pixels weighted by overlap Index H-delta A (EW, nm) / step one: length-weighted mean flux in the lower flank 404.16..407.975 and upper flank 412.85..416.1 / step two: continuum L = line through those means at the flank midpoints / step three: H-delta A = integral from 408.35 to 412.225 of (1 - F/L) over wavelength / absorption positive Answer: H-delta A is -0.27 nm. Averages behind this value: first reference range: 26.3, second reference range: 26.6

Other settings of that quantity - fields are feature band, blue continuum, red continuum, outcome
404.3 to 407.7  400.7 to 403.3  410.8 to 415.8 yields 0.081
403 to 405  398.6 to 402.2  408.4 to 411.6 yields 0.014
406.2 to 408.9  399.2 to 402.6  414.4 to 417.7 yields -0.189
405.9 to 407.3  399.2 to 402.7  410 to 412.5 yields 0.098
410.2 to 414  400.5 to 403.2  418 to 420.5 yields -0.446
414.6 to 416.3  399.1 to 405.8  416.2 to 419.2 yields -0.155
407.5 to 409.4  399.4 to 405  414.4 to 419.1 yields -0.165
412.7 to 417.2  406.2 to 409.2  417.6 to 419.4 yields -0.113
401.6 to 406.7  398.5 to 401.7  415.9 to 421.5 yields -0.160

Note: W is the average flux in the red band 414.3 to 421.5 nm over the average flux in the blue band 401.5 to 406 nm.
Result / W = 0.9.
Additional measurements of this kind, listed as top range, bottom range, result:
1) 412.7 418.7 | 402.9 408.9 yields 0.94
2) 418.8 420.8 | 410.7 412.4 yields 0.80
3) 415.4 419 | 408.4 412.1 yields 0.87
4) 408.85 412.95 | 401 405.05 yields 1.04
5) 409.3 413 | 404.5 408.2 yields 1.07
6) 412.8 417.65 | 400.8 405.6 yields 0.94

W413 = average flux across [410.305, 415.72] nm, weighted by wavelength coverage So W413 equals 27.5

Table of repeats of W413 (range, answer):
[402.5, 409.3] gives 27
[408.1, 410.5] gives 27.9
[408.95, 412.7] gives 28.3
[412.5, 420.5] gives 25.2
